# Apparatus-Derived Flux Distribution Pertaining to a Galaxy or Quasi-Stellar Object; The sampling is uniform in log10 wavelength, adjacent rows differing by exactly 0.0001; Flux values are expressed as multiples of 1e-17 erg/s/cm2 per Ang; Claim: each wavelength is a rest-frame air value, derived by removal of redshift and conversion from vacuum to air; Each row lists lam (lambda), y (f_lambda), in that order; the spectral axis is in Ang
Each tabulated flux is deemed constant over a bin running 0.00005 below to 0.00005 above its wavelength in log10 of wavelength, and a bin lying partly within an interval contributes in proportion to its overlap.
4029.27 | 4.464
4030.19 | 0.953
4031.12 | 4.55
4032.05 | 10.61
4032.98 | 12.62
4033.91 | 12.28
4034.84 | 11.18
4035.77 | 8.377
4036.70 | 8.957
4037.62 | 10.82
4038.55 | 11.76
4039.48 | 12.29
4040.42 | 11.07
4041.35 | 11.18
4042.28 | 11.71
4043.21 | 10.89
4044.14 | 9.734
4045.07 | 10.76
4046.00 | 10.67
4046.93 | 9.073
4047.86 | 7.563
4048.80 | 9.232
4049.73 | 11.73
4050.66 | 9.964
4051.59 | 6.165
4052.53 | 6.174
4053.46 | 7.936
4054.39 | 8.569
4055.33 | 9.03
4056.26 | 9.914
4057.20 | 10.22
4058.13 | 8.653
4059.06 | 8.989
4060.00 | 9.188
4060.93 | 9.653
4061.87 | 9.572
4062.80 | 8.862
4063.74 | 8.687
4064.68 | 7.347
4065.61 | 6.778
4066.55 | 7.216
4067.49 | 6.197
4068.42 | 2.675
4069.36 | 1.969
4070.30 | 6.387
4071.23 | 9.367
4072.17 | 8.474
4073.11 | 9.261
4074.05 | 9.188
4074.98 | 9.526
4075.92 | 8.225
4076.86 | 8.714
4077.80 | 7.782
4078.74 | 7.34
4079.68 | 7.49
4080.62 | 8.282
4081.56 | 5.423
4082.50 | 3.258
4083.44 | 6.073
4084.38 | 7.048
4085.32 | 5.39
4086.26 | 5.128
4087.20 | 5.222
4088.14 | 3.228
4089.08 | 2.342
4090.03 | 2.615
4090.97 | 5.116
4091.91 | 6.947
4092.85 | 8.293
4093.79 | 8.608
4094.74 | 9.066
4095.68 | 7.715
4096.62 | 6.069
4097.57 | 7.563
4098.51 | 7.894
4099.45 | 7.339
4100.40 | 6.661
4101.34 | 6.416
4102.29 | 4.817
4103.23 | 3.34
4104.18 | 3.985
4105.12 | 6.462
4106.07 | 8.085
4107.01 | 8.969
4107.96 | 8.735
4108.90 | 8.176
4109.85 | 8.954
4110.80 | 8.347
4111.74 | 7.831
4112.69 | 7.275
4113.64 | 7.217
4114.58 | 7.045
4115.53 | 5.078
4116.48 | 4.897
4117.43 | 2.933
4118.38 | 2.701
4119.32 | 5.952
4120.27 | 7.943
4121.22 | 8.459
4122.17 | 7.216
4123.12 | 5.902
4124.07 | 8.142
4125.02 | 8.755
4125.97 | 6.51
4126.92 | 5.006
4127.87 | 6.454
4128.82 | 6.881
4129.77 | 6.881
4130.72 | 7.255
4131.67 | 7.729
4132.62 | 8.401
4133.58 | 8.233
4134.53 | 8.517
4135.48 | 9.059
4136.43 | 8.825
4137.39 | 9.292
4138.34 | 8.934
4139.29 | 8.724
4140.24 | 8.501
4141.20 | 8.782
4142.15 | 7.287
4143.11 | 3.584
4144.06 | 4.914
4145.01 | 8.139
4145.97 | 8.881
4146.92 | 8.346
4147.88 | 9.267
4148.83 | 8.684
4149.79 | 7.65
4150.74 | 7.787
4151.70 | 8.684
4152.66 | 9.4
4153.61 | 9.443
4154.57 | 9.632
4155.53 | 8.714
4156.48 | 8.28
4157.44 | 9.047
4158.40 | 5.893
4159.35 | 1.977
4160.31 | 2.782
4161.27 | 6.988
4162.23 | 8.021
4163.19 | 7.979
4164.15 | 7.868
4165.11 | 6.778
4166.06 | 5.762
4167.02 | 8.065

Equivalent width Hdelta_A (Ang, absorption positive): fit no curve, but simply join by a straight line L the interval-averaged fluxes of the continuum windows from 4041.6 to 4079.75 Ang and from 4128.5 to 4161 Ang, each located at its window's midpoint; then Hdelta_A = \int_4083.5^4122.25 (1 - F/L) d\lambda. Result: 8.19 Ang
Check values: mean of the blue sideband 8.48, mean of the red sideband 7.78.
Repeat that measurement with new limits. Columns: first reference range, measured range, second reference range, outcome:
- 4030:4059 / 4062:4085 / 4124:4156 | 4.86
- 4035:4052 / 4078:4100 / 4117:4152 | 6.31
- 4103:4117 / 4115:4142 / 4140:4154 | 1.03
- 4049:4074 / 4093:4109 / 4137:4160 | 1.86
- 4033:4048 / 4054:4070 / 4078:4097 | 1.48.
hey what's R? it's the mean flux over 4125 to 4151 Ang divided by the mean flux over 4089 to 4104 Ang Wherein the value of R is 1.22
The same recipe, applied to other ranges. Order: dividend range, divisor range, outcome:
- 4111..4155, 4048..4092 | 1.02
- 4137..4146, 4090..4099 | 1.06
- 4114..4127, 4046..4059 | 0.70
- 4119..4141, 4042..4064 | 0.83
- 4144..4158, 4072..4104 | 1.30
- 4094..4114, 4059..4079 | 0.93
